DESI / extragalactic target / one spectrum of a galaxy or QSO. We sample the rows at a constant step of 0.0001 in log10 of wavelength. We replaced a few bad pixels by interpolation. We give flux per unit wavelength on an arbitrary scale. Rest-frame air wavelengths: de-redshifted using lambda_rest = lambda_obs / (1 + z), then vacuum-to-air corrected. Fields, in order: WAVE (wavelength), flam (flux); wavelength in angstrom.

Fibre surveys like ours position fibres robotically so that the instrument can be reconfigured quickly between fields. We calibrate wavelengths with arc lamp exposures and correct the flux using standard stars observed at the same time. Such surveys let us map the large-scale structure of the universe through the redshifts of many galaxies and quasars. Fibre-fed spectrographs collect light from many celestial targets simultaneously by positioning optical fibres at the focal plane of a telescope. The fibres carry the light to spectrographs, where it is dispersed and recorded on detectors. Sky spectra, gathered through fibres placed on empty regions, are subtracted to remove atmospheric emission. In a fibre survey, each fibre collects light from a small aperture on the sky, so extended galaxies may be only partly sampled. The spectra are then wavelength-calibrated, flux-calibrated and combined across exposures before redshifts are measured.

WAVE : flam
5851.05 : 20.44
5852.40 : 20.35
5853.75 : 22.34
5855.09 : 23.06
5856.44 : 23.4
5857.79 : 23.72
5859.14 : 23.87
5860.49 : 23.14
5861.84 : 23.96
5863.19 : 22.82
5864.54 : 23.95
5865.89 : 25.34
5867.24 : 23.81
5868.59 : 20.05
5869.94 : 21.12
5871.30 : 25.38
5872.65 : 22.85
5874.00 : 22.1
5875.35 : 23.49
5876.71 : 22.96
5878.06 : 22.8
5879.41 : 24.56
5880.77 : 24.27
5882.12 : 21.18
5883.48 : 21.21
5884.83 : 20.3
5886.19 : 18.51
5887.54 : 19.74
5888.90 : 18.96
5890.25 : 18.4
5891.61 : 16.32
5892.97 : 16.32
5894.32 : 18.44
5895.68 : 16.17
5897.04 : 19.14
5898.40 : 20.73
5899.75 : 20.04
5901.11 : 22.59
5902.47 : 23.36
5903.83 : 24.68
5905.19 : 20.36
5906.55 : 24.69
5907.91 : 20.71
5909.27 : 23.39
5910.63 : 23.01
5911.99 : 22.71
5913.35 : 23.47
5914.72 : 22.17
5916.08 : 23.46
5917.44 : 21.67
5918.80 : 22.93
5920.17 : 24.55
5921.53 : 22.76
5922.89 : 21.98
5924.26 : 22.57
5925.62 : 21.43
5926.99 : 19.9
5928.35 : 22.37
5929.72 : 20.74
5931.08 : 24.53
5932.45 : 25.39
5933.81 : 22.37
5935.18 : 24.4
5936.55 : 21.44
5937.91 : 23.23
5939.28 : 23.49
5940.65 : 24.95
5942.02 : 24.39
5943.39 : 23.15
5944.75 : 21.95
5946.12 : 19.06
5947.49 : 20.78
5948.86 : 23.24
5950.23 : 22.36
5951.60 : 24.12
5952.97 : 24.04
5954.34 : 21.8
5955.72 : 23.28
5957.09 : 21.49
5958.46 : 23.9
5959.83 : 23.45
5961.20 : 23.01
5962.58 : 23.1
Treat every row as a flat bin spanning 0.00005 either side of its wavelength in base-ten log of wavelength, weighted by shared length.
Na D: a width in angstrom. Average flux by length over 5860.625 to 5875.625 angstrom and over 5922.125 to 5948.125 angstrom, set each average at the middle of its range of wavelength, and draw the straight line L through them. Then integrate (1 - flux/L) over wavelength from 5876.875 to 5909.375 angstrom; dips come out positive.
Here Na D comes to 3.17 angstrom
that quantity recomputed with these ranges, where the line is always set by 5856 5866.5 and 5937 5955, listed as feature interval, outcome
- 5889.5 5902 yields 2.5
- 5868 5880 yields 0.4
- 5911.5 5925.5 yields 0.2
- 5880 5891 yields 1.5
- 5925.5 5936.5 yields 0.2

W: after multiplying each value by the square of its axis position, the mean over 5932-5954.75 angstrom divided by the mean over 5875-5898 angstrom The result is 1.16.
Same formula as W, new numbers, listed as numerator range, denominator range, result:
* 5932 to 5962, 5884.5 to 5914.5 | 1.13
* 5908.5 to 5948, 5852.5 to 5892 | 1.04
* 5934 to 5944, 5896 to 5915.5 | 1.07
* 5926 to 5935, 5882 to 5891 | 1.17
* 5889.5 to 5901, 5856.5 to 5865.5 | 0.79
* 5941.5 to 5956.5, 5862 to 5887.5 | 1.02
